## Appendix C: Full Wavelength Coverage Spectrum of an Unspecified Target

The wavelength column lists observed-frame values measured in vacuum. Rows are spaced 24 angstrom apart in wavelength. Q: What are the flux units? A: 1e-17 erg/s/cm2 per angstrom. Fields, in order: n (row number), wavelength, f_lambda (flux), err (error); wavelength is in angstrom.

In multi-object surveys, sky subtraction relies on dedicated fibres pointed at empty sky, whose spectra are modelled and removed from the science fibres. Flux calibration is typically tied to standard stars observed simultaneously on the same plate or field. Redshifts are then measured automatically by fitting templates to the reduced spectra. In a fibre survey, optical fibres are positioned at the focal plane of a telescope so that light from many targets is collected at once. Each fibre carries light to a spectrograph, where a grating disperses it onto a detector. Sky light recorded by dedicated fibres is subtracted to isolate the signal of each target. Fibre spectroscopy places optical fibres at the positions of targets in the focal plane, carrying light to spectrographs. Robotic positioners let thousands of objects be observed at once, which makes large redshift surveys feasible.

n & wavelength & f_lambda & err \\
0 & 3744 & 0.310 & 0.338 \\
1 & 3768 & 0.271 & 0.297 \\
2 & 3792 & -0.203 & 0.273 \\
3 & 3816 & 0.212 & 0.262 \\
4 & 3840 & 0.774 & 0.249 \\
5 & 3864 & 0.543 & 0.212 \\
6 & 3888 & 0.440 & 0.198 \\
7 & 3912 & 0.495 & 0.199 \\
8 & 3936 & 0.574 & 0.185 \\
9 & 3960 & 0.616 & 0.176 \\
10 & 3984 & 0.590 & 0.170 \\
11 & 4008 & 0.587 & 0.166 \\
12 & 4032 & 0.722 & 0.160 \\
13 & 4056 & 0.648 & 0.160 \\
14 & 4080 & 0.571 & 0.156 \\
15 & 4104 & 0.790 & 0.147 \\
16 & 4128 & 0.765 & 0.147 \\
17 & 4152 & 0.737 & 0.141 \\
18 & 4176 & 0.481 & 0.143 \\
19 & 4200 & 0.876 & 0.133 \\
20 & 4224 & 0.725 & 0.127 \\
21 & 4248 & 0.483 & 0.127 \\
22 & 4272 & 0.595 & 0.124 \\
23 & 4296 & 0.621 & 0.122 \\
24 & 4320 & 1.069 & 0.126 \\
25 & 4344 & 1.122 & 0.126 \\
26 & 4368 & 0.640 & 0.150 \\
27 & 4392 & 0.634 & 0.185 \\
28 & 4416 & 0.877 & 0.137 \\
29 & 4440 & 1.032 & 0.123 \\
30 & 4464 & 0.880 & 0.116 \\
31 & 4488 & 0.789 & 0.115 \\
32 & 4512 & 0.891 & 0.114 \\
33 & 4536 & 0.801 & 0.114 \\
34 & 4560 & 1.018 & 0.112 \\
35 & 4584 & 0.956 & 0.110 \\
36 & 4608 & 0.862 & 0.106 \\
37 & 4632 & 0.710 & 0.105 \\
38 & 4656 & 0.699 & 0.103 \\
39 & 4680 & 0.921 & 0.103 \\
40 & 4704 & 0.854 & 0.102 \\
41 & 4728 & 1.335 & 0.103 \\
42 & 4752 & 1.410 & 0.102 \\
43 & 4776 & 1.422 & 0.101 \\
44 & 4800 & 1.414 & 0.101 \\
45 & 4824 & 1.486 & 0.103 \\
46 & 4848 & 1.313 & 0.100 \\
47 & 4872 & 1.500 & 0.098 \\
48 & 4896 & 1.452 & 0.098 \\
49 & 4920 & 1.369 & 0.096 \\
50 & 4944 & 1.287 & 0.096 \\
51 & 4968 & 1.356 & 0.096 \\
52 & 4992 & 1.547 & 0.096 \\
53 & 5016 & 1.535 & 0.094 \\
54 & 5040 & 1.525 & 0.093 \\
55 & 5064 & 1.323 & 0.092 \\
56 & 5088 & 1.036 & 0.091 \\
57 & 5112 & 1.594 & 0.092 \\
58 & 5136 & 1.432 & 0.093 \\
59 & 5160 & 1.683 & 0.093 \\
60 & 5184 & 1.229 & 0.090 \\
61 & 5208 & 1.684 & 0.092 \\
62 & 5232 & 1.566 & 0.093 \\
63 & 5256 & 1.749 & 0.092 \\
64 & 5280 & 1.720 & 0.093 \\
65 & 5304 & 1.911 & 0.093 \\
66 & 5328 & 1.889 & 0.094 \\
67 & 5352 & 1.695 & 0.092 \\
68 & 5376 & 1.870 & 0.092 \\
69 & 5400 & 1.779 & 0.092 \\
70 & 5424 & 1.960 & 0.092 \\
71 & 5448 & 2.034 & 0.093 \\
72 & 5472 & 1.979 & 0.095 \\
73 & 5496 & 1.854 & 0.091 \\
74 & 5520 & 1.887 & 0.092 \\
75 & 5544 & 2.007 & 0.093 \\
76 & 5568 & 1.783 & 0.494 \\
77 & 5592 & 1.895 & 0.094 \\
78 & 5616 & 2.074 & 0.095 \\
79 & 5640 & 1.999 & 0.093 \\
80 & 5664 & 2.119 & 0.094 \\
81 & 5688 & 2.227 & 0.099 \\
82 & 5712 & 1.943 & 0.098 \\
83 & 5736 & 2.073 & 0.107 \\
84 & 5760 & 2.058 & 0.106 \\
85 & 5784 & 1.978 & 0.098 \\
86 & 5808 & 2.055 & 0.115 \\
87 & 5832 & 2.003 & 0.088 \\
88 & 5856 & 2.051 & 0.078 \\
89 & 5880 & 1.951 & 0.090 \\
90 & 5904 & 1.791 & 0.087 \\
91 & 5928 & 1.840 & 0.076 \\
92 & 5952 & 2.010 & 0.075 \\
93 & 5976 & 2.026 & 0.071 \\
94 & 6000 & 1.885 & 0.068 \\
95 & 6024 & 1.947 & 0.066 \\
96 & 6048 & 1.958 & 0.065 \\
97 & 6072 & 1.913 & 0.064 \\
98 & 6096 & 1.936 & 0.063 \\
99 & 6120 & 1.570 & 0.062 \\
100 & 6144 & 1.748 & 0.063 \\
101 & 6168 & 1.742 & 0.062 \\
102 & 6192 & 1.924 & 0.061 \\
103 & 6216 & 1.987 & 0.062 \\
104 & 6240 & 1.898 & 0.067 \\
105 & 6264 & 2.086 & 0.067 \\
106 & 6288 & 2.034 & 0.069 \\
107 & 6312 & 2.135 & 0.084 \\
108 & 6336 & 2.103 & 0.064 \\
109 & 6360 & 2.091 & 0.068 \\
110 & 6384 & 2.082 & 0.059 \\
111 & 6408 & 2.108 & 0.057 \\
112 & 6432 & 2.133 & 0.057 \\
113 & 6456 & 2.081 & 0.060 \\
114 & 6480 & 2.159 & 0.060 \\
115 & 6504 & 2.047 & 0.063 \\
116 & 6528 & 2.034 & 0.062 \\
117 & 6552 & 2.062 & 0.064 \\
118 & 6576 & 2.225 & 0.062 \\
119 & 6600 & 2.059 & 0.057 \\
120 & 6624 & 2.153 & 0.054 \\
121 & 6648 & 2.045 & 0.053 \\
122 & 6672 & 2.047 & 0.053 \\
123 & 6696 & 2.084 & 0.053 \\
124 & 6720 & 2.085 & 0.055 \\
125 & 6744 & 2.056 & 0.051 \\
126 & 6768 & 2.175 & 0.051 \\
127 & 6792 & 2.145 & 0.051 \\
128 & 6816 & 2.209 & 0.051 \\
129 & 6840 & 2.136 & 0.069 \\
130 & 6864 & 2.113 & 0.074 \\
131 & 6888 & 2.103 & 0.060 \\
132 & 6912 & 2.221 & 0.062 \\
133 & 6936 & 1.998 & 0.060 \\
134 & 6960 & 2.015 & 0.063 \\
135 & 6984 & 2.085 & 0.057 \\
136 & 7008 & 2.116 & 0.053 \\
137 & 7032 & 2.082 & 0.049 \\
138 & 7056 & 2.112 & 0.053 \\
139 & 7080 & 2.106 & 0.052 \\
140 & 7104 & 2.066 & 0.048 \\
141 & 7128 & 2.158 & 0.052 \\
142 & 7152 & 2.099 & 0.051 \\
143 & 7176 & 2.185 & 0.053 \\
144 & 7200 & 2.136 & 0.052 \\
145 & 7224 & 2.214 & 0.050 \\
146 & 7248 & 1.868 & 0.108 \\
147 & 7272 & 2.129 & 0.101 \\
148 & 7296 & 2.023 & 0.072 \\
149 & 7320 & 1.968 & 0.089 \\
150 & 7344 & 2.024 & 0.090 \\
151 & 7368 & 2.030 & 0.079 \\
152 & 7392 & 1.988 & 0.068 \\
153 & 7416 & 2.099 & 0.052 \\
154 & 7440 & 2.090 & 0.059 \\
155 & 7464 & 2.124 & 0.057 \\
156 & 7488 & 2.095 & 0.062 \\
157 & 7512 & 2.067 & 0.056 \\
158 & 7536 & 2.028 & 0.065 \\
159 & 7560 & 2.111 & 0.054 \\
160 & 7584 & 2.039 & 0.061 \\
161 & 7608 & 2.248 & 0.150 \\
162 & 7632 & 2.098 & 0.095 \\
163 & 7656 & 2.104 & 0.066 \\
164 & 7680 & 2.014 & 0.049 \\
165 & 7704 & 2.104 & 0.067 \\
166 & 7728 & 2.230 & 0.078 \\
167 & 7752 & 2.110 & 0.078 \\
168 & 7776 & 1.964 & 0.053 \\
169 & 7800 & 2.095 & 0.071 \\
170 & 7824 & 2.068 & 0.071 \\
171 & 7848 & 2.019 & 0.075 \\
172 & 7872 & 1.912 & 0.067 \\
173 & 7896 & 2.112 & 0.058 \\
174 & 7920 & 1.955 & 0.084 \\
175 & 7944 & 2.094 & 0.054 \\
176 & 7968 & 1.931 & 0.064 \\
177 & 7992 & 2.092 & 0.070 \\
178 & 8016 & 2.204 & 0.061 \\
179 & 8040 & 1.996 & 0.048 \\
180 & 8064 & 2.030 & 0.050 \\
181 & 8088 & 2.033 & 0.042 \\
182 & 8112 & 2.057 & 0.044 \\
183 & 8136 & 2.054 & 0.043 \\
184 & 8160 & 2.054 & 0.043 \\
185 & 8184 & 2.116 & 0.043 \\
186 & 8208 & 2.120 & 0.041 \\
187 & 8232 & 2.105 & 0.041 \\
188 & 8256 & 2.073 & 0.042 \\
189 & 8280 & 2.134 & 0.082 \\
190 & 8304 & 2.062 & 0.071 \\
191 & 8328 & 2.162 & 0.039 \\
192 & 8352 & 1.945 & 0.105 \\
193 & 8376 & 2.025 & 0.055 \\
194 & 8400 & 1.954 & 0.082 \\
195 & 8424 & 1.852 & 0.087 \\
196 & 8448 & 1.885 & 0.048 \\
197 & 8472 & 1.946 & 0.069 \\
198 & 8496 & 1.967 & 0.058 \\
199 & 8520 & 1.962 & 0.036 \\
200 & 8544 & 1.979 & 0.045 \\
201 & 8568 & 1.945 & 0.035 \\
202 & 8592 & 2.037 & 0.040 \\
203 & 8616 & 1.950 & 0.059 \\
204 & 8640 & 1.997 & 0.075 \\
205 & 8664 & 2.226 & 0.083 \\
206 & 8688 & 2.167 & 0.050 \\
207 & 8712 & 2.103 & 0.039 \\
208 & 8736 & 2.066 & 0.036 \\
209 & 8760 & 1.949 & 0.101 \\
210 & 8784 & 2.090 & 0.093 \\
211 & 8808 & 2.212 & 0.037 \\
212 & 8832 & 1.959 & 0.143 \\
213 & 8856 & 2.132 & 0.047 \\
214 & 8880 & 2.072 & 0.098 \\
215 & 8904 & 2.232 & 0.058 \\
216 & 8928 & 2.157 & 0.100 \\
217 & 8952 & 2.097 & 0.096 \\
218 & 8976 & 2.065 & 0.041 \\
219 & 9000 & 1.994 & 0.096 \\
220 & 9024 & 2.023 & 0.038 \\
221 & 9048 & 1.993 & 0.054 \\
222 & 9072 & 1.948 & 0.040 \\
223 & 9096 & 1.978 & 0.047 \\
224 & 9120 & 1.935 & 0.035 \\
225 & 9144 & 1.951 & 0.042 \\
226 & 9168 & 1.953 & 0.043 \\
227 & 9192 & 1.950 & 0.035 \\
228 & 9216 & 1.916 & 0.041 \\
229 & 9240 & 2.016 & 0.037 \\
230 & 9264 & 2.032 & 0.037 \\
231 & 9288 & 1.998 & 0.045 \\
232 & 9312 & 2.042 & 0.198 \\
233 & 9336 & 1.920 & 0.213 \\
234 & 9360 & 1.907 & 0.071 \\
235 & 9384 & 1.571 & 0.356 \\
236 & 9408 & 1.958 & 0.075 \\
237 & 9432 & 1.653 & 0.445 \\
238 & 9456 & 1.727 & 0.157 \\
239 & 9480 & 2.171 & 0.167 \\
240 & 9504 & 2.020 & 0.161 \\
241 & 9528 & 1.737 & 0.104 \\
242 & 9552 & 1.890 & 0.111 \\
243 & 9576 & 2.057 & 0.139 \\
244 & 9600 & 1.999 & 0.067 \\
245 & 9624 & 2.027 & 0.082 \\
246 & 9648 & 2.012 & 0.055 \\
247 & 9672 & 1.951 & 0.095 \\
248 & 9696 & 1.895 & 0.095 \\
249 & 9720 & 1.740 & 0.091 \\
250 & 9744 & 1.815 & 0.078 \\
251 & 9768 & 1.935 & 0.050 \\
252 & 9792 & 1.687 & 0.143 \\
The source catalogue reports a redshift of 0.182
